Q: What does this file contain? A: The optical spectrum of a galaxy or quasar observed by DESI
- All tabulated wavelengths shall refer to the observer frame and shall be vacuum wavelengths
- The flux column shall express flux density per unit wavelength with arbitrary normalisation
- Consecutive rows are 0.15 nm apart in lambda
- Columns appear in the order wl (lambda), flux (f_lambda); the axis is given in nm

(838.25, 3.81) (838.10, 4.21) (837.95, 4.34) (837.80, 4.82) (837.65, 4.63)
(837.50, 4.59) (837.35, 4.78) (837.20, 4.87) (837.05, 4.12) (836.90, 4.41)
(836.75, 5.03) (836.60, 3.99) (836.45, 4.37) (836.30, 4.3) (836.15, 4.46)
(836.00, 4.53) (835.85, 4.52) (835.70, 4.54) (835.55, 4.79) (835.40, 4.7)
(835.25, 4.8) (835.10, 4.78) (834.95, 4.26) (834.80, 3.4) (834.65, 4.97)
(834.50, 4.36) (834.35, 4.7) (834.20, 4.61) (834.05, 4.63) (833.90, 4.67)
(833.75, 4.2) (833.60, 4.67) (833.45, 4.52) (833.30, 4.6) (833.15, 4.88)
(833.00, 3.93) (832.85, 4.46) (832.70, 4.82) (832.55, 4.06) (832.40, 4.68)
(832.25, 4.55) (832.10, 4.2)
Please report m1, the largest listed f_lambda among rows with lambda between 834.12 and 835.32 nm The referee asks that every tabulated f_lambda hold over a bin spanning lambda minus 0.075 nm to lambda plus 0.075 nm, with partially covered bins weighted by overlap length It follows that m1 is 4.97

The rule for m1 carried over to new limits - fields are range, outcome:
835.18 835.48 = 4.8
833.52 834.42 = 4.7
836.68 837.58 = 5.03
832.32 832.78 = 4.82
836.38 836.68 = 4.37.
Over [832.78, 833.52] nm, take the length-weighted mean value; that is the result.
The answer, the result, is 4.48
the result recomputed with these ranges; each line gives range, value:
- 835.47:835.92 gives 4.62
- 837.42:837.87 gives 4.68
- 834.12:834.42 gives 4.65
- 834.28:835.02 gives 4.34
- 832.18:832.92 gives 4.51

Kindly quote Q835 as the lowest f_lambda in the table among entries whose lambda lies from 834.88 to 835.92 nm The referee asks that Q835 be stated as 4.26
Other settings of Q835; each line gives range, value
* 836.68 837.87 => 4.12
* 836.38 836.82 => 3.99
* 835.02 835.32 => 4.78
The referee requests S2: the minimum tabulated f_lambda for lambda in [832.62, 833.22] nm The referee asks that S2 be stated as 3.93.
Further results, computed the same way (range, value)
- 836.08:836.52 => 4.3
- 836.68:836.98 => 4.41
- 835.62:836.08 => 4.52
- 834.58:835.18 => 3.4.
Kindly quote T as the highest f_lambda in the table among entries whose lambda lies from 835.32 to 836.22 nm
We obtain 4.79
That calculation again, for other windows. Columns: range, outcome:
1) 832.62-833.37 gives 4.88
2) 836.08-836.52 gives 4.46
